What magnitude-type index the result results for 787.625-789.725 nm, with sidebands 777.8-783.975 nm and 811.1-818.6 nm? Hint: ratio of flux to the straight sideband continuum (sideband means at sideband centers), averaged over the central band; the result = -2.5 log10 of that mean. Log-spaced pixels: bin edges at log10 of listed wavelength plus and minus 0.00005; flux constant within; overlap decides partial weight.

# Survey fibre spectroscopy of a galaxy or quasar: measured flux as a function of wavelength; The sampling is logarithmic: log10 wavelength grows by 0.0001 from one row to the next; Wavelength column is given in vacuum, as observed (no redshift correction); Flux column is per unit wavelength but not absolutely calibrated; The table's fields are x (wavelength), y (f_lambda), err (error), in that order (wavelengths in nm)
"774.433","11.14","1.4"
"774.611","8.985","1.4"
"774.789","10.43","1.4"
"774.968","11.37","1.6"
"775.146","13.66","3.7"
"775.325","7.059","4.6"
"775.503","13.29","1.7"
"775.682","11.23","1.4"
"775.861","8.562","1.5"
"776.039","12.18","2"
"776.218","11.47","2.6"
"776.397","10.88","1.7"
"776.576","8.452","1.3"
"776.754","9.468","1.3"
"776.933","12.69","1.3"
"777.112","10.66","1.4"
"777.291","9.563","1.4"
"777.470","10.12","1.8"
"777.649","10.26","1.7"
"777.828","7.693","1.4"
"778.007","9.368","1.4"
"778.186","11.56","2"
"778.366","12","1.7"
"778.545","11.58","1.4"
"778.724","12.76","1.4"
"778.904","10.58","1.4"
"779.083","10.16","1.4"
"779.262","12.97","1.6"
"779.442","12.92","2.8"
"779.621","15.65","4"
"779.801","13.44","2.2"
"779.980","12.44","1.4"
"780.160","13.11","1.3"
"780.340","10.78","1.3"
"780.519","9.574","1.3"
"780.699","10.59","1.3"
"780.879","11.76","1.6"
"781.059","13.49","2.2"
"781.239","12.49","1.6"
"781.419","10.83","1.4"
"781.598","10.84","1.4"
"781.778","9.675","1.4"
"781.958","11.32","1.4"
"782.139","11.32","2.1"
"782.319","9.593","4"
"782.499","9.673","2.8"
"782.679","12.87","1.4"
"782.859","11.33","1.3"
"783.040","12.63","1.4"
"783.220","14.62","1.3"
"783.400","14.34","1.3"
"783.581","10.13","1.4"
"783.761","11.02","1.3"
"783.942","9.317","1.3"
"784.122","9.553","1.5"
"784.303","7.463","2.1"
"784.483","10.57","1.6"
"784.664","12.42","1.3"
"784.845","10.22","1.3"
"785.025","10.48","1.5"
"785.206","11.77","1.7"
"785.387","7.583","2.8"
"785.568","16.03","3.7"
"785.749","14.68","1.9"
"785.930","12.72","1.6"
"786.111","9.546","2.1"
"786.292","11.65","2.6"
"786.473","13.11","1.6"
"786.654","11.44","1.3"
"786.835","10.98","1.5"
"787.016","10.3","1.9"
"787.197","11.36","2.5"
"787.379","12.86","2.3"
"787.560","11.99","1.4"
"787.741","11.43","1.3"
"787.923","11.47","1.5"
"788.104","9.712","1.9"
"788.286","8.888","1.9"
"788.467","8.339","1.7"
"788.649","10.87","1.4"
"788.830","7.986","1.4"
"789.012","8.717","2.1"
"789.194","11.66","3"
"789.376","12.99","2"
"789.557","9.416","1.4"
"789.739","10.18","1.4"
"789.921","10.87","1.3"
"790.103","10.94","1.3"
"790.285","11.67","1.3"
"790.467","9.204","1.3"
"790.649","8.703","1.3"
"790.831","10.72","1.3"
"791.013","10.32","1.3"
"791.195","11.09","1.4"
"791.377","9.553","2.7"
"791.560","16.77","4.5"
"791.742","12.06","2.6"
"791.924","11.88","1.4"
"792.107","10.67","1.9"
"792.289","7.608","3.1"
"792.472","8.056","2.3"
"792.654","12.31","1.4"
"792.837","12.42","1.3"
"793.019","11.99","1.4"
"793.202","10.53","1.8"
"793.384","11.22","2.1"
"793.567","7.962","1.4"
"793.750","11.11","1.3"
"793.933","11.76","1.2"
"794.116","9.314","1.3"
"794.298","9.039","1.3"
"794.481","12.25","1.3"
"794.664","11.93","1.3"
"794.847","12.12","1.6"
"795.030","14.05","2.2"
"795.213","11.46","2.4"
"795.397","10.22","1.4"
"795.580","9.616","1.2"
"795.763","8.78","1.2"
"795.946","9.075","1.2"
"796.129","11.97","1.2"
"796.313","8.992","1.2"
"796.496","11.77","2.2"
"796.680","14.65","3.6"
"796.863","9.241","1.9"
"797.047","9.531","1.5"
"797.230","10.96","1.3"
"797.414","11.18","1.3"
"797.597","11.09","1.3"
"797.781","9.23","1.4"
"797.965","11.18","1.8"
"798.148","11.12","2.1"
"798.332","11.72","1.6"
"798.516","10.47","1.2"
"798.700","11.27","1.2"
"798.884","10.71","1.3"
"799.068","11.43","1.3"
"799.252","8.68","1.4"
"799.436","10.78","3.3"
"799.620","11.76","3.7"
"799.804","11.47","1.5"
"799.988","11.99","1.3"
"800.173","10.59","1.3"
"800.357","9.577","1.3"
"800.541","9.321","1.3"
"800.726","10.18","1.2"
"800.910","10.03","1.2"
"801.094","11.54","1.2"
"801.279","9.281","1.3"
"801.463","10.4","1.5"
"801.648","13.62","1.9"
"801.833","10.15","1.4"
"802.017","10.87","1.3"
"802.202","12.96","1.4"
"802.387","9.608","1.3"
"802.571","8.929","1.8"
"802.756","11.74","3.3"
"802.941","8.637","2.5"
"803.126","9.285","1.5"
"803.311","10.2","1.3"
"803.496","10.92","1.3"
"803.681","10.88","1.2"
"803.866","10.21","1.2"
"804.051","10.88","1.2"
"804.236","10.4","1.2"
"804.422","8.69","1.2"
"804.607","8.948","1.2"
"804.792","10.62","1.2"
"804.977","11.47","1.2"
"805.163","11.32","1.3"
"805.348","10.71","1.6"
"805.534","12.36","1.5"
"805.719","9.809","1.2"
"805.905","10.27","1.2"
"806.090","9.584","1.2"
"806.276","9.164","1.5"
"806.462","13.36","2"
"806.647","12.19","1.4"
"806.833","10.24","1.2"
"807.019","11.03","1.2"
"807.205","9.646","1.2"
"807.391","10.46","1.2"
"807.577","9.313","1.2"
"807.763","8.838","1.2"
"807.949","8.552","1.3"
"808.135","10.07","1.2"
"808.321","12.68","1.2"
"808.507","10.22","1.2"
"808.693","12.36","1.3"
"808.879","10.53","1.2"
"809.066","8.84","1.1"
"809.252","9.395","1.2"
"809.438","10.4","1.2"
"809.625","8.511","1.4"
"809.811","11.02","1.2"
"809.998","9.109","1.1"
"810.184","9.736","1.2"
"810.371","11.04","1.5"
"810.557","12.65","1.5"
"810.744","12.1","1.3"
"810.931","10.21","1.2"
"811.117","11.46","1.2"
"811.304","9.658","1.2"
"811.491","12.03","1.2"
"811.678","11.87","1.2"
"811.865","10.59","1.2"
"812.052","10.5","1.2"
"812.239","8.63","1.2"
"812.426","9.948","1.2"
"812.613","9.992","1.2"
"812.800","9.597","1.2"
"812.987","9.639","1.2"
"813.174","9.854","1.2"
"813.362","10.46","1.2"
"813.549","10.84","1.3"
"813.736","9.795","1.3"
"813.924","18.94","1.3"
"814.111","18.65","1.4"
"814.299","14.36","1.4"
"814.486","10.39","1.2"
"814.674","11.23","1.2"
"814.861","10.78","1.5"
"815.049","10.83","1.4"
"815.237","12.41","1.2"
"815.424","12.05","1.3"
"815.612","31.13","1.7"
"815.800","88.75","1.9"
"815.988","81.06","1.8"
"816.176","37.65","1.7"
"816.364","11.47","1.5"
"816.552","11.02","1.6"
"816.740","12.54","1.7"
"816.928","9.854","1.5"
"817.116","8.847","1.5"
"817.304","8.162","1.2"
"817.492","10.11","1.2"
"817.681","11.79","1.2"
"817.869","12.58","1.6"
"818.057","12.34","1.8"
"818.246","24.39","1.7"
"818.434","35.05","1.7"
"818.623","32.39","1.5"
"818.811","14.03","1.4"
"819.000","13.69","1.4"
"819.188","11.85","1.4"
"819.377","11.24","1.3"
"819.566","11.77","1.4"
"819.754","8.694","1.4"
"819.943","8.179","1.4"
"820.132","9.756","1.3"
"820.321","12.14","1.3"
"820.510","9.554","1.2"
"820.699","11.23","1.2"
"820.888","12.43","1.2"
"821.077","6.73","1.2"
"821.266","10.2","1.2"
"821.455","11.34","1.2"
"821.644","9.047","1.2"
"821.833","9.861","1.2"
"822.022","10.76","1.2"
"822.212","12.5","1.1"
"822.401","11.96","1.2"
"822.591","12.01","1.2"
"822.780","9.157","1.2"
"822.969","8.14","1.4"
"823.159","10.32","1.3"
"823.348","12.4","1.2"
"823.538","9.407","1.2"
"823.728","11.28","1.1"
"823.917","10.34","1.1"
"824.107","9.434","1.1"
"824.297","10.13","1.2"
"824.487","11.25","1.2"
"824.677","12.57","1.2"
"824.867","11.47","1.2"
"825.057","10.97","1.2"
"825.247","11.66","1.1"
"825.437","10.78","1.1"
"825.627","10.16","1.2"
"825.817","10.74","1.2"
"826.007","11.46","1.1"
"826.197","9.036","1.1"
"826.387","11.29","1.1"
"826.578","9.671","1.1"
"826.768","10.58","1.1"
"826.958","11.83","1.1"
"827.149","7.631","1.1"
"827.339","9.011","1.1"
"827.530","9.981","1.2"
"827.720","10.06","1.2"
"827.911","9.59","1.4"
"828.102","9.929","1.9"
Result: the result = 0.26 mag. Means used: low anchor 11.6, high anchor 17.2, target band 10.2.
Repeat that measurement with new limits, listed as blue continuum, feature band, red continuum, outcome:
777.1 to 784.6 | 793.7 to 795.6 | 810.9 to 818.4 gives 0.20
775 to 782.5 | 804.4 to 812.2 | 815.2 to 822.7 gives 0.43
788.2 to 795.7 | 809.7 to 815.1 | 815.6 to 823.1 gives 0.34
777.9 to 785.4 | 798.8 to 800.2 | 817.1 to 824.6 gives 0.08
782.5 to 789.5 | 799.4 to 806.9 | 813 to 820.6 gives 0.36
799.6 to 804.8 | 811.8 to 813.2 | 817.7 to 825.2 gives 0.17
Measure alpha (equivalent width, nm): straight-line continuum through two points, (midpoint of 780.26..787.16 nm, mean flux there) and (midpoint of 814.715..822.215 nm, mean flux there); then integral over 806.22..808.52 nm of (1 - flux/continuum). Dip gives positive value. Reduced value 0.73 nm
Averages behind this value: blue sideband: 11.3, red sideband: 17.3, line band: 10.5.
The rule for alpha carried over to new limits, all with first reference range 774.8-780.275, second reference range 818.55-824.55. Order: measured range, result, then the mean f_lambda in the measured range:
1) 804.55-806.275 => 0.11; 10.5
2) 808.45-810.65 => 0.18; 10.3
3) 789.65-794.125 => 0.18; 10.8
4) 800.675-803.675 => 0.19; 10.5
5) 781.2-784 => -0.04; 11.4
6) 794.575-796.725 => 0.02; 11.1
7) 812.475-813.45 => 0.12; 9.91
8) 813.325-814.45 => -0.26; 13.8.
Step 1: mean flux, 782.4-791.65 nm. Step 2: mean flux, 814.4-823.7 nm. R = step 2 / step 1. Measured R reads 1.44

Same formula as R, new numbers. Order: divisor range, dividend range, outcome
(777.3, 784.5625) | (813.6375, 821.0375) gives 1.59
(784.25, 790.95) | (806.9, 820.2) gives 1.34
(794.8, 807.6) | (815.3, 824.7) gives 1.49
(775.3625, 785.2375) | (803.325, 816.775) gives 1.22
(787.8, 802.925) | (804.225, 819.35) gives 1.32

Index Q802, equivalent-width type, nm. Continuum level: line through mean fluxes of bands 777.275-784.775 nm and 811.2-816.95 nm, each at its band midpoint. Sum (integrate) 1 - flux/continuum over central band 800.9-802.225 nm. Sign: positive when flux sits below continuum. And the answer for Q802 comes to 0.37 nm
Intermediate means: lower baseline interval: 11.3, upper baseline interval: 17.7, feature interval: 11.1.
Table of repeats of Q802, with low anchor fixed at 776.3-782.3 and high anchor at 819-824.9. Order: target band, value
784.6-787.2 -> -0.12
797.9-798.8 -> -0.02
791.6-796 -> 0.08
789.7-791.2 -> 0.09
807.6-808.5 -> 0.07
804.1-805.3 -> 0.06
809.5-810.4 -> 0.08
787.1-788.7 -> 0.05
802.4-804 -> 0.11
